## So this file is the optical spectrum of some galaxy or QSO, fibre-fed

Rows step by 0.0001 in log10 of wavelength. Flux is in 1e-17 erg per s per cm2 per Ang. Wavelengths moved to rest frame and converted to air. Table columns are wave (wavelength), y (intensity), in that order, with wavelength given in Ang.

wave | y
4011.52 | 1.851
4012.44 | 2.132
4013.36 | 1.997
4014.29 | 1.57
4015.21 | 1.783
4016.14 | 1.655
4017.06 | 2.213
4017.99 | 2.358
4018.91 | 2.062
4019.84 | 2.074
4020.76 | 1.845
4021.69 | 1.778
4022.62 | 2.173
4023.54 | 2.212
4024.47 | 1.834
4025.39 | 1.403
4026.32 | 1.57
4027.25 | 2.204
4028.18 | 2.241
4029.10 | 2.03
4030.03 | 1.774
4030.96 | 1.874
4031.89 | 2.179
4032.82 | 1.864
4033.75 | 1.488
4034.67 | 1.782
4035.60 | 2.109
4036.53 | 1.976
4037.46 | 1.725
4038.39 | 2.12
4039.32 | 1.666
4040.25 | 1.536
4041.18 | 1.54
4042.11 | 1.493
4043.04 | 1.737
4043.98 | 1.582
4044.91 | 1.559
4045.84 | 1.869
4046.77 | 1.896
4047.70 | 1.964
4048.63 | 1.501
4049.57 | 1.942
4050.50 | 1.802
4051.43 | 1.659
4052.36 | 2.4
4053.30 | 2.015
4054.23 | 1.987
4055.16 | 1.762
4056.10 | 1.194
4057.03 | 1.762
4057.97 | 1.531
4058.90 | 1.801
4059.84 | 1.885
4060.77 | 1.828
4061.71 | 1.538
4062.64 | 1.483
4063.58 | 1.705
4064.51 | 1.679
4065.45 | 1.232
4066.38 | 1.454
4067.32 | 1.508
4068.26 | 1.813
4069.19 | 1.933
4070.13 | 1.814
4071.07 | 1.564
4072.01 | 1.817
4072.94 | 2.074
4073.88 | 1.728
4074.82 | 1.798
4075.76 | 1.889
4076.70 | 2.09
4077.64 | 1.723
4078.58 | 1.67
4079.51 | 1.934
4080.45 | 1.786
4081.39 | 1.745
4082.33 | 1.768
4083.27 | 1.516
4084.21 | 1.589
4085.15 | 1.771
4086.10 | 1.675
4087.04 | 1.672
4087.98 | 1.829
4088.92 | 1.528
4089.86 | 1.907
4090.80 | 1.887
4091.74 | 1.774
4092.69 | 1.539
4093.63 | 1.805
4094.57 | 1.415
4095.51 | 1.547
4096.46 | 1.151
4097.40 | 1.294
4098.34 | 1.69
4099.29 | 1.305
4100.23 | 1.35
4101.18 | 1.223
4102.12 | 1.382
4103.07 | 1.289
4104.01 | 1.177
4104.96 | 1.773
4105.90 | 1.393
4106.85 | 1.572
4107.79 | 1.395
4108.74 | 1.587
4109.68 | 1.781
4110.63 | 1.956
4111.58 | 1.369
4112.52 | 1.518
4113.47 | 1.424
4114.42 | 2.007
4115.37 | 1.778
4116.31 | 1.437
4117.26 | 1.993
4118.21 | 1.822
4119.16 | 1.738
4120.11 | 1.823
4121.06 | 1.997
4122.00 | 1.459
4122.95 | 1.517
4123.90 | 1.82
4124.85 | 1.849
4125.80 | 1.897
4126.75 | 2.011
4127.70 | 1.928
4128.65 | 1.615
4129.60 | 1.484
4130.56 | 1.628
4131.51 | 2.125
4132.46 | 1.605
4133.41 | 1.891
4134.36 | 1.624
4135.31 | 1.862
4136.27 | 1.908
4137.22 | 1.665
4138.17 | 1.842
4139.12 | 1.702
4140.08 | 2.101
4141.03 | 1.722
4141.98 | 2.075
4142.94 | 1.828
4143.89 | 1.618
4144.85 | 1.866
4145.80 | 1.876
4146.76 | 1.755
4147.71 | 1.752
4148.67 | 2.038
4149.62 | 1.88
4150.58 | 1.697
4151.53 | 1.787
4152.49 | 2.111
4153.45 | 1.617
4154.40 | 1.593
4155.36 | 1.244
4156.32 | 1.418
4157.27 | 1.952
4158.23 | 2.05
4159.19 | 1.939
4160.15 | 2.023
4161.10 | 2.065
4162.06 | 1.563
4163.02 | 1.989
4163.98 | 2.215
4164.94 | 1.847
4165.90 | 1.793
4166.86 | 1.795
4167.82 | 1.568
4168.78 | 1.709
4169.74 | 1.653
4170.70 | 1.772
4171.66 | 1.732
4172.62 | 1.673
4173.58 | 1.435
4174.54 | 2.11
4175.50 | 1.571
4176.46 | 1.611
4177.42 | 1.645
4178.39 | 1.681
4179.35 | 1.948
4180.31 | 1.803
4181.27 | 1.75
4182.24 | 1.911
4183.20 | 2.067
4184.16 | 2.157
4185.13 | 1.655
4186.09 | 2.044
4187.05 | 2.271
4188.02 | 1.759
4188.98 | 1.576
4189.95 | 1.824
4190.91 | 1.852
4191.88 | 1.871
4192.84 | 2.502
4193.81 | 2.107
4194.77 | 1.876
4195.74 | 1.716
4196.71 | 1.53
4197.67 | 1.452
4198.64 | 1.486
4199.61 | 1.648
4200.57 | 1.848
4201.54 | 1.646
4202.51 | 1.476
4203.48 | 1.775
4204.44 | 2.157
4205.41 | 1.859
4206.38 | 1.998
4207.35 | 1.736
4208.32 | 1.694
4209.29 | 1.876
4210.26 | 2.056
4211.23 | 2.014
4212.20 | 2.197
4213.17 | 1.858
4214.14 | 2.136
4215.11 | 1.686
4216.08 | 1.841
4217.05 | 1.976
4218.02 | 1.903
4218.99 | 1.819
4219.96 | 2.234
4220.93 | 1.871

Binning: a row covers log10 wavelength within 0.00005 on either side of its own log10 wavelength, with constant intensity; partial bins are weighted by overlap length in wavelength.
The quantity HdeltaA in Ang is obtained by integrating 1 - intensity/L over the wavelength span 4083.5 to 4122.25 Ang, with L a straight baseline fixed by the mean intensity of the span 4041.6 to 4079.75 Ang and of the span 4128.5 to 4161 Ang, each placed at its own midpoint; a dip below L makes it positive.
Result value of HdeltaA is 3.7 Ang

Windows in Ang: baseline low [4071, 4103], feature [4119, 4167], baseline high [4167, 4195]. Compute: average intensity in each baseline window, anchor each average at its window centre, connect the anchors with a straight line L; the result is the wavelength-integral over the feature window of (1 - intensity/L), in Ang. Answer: -1.3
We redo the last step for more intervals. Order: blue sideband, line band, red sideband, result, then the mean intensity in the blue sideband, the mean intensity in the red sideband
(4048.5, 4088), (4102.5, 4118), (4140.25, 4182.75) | 1.5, 1.74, 1.79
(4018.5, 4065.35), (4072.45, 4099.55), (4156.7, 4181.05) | 1.7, 1.81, 1.8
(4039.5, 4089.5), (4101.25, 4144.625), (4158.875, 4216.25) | 1.7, 1.73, 1.83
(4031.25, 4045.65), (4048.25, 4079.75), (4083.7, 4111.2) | -1.5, 1.76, 1.56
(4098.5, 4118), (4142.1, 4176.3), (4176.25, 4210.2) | -1.5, 1.54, 1.83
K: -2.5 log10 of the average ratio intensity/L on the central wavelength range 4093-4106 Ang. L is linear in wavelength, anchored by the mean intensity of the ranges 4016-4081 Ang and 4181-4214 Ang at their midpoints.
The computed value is 0.28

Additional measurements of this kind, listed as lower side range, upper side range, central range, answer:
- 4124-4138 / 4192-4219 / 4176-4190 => -0.01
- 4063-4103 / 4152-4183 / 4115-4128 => -0.05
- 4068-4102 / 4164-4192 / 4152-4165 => -0.03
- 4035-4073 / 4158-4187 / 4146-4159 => 0.03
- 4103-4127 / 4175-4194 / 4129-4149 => -0.04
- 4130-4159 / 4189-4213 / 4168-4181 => 0.06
